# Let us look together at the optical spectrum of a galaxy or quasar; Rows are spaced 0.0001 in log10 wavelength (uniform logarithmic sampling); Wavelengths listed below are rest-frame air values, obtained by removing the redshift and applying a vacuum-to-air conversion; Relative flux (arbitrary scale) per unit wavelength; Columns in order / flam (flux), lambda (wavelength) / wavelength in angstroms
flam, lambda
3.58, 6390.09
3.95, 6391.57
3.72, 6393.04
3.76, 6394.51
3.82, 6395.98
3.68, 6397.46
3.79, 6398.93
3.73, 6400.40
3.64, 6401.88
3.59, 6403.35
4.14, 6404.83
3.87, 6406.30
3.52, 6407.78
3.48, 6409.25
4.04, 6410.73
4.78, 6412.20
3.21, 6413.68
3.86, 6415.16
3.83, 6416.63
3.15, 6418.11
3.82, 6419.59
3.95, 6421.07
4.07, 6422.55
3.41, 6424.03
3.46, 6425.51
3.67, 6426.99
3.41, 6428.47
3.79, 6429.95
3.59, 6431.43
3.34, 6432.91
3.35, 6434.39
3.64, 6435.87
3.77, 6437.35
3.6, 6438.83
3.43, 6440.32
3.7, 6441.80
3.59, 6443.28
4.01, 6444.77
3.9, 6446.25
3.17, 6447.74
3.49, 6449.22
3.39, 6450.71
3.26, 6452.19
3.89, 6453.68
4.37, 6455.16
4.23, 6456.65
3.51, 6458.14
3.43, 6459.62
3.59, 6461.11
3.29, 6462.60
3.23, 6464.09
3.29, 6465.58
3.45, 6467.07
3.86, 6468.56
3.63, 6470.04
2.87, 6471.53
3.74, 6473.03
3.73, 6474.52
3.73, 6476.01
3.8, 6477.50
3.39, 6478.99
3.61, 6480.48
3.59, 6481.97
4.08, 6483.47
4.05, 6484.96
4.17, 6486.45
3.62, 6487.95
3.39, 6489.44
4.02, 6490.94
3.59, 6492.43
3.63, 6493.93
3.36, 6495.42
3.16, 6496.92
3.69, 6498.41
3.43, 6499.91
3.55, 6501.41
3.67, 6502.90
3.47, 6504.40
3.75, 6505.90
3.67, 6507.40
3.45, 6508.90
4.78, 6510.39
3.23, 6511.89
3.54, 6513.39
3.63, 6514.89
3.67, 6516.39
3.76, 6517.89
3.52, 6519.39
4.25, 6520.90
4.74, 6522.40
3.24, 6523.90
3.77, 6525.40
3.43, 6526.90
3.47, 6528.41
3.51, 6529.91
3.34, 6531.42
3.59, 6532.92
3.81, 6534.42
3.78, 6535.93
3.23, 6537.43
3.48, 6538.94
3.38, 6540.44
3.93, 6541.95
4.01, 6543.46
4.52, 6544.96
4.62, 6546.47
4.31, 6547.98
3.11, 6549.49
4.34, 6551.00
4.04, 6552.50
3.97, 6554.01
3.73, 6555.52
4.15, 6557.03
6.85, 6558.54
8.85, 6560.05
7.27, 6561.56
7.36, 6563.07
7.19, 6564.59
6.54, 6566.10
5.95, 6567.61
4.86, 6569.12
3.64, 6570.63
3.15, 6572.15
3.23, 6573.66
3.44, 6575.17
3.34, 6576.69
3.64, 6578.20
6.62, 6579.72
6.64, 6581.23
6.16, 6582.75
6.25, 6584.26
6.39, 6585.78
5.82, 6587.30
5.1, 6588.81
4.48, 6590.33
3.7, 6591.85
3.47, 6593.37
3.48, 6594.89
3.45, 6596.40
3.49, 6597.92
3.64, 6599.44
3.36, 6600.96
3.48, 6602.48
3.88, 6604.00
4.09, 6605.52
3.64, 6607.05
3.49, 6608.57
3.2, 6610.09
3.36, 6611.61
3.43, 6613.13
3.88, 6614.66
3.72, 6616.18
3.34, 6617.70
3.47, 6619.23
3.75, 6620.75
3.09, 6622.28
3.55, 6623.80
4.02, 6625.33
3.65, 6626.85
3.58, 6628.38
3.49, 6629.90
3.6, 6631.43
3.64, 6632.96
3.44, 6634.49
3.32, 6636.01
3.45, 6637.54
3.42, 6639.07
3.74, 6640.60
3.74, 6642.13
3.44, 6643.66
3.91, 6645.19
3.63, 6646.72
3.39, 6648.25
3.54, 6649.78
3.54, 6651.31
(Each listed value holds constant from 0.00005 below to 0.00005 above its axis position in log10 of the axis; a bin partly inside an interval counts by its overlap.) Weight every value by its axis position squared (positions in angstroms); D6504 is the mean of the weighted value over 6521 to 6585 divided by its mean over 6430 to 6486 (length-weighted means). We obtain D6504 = 1.3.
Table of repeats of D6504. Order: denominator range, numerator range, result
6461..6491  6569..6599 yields 1.29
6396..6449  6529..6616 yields 1.26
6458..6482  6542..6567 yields 1.54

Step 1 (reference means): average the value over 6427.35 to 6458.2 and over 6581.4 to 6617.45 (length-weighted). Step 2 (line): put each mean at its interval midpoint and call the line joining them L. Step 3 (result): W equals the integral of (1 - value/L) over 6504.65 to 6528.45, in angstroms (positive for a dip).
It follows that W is 0.9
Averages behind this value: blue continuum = 3.64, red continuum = 4.16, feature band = 3.75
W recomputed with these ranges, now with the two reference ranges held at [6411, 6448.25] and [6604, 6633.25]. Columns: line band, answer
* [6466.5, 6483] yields 0.3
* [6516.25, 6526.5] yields -0.6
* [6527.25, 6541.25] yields 0.4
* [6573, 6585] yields -4.4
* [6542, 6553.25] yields -1.6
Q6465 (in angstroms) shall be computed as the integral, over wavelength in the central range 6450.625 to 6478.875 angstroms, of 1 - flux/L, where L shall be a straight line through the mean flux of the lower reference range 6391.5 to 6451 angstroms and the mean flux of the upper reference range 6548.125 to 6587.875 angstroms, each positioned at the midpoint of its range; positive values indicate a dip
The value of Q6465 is 3.7 angstroms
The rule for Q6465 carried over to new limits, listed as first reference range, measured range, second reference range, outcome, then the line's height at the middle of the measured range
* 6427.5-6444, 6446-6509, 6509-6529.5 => 0.93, 3.66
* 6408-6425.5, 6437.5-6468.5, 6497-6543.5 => 1.03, 3.72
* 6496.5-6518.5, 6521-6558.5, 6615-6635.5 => -2.69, 3.62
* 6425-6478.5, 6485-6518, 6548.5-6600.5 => 3.75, 4.12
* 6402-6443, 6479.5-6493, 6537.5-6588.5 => 1.52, 4.27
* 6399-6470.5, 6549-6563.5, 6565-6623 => -4.52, 4.09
